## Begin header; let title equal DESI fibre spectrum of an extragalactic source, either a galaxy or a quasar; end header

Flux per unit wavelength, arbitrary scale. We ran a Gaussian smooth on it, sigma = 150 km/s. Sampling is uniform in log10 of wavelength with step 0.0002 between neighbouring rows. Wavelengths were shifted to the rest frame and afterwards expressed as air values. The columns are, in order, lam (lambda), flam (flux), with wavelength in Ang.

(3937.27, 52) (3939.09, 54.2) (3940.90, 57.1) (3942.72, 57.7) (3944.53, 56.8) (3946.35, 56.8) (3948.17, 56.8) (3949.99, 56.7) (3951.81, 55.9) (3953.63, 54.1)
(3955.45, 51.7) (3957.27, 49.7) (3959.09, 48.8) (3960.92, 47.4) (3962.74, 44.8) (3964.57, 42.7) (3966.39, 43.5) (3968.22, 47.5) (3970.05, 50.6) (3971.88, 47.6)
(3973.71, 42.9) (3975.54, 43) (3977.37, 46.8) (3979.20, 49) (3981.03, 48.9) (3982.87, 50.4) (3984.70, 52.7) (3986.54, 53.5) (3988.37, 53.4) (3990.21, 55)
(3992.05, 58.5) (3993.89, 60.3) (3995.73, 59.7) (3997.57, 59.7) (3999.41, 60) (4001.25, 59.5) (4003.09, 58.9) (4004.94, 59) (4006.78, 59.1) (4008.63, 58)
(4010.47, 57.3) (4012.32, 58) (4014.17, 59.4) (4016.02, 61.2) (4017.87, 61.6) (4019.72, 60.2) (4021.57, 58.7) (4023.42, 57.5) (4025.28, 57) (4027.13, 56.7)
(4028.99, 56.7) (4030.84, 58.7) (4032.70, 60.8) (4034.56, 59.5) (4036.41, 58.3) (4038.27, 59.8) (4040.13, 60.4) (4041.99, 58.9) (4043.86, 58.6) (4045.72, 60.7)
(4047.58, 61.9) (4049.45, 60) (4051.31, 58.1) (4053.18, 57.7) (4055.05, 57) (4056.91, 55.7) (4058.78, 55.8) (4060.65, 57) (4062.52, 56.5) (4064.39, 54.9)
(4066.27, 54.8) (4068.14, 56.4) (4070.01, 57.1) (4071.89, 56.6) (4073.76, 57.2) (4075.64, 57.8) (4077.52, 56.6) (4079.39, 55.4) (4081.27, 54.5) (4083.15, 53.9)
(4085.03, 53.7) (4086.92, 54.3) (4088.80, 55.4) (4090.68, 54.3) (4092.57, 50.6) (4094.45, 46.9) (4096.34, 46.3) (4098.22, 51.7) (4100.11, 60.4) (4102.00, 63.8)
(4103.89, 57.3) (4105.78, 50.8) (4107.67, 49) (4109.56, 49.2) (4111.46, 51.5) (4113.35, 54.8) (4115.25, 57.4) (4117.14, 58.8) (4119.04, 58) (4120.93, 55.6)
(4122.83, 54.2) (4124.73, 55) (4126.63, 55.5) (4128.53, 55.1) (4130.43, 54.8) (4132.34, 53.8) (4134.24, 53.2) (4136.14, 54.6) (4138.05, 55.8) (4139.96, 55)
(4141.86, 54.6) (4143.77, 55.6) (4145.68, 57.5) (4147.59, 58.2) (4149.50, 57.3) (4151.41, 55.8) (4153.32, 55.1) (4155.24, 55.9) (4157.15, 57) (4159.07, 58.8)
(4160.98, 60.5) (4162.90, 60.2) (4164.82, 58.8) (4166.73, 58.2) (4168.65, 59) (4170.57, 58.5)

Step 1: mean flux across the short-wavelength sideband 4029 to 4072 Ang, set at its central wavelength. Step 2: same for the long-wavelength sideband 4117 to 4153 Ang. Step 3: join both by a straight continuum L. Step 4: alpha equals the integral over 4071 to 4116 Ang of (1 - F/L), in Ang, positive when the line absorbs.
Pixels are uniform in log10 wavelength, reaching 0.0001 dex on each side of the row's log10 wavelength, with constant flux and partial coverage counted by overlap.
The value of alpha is 2.1 Ang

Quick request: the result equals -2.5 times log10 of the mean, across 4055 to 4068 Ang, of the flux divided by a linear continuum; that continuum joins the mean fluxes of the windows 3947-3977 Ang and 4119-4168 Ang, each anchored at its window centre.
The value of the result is -0.06 mag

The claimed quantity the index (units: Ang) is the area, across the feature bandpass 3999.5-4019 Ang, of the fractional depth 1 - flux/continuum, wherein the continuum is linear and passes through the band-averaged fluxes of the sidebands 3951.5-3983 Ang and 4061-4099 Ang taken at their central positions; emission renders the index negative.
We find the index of -3.5 Ang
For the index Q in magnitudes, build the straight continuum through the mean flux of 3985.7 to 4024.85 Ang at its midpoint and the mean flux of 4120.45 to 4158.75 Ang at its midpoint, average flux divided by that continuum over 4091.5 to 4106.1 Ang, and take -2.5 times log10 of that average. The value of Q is 0.056 mag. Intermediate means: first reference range 58.5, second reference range 55.5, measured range 53.6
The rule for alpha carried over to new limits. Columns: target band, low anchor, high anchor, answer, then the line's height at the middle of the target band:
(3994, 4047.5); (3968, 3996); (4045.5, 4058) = -3.8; 55.3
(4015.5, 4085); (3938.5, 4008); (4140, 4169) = -3.7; 54.8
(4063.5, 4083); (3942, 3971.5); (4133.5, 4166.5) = -0.5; 54.6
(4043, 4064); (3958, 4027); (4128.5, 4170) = -1.2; 55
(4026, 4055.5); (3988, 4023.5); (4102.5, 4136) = -0.8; 57.5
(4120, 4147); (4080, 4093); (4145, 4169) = 0.7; 56.6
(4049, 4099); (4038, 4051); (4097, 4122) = 2.4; 57.8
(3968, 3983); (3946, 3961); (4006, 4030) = 2.1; 55.1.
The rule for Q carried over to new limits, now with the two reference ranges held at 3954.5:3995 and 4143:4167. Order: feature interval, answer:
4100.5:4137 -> 0.020 mag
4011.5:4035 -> -0.141 mag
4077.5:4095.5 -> 0.024 mag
